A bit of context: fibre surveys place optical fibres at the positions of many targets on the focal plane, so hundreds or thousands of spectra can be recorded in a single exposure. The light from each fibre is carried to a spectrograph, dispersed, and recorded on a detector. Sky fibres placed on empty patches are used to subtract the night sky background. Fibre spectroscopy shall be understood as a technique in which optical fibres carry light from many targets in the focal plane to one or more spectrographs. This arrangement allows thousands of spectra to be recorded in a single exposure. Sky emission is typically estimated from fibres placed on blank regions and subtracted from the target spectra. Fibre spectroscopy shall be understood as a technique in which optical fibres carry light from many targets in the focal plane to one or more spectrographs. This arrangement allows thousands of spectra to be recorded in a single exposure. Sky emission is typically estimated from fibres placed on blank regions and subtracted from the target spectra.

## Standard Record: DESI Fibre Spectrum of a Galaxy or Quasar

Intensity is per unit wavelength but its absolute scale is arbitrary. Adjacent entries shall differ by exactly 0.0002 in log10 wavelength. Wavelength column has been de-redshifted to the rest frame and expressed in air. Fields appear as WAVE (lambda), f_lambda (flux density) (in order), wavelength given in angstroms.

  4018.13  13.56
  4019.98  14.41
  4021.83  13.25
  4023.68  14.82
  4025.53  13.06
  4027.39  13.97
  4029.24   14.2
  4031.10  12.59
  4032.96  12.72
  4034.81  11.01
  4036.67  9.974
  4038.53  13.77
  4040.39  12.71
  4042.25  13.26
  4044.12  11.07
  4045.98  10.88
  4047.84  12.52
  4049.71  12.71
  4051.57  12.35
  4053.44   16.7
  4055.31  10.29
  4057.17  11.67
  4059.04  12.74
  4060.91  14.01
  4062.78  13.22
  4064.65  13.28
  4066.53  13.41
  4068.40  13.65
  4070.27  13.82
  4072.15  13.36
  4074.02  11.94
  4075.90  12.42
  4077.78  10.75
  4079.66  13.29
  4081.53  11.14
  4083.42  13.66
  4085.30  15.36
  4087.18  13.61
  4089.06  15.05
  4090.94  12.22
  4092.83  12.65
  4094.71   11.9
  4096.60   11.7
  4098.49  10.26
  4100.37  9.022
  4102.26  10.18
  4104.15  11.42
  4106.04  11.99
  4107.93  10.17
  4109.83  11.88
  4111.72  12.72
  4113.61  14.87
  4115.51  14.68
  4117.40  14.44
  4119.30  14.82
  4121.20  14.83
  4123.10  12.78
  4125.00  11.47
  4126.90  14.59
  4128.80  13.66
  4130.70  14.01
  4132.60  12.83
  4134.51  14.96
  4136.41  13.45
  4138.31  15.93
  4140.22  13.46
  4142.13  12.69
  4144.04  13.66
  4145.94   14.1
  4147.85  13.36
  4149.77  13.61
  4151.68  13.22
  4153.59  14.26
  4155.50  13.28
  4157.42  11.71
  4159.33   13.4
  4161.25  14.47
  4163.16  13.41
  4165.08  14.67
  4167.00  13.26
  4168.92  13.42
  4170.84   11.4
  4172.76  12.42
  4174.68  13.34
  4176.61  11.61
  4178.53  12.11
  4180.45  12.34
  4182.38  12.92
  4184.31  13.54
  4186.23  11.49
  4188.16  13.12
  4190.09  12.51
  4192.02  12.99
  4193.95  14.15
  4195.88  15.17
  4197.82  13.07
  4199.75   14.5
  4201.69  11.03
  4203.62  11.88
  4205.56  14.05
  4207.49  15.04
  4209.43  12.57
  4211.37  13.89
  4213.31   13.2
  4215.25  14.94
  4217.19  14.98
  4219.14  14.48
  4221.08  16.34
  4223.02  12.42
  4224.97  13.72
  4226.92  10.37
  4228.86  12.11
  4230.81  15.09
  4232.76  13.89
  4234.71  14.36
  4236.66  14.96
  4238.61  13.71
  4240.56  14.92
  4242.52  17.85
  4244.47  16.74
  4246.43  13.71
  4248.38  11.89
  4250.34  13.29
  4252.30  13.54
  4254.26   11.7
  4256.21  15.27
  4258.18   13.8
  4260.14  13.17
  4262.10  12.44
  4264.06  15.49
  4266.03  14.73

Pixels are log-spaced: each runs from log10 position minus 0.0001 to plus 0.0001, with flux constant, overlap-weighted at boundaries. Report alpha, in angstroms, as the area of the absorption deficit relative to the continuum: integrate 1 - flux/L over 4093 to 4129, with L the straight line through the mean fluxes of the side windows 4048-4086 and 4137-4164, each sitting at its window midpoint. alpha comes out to 2.3 angstroms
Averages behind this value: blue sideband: 13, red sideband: 13.6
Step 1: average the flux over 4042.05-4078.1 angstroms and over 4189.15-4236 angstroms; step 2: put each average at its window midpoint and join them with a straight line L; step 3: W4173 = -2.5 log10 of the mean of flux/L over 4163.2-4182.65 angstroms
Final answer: 0.05 mag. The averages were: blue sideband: 12.7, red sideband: 13.6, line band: 12.8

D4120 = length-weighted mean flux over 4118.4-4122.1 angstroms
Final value 14.8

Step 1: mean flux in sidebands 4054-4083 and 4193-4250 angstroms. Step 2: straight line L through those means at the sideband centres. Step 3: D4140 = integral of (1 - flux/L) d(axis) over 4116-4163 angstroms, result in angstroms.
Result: -1.6 angstroms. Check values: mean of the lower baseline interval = 12.7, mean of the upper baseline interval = 14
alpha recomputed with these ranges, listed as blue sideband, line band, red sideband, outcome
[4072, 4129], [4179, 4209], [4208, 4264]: 0.85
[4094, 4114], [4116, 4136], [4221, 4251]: -3.46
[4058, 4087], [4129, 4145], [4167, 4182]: -1.49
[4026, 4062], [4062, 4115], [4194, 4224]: 1.85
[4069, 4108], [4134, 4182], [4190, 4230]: -1.30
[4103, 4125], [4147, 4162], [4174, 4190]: -0.77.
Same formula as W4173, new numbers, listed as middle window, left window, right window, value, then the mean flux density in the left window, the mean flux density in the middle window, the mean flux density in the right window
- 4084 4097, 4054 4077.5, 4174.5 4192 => -0.04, 12.8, 13.3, 12.5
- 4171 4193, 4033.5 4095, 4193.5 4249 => 0.09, 12.8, 12.5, 14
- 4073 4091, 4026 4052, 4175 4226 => -0.03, 12.4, 13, 13.4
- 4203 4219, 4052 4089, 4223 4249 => 0.00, 13.1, 13.9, 14.1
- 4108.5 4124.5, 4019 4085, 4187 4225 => -0.04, 12.8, 13.7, 13.7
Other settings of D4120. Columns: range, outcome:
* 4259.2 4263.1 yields 12.8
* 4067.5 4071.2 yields 13.8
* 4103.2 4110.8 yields 11.4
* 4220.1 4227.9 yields 13.2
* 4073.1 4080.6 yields 12.1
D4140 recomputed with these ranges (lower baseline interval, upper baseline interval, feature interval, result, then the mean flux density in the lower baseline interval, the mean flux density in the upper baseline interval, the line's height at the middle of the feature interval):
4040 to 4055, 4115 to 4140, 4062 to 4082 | 0.4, 12.7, 14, 13.1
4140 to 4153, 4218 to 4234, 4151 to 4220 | 1.3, 13.5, 13.6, 13.5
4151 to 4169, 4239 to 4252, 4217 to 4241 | 0.9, 13.5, 14.6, 14.4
